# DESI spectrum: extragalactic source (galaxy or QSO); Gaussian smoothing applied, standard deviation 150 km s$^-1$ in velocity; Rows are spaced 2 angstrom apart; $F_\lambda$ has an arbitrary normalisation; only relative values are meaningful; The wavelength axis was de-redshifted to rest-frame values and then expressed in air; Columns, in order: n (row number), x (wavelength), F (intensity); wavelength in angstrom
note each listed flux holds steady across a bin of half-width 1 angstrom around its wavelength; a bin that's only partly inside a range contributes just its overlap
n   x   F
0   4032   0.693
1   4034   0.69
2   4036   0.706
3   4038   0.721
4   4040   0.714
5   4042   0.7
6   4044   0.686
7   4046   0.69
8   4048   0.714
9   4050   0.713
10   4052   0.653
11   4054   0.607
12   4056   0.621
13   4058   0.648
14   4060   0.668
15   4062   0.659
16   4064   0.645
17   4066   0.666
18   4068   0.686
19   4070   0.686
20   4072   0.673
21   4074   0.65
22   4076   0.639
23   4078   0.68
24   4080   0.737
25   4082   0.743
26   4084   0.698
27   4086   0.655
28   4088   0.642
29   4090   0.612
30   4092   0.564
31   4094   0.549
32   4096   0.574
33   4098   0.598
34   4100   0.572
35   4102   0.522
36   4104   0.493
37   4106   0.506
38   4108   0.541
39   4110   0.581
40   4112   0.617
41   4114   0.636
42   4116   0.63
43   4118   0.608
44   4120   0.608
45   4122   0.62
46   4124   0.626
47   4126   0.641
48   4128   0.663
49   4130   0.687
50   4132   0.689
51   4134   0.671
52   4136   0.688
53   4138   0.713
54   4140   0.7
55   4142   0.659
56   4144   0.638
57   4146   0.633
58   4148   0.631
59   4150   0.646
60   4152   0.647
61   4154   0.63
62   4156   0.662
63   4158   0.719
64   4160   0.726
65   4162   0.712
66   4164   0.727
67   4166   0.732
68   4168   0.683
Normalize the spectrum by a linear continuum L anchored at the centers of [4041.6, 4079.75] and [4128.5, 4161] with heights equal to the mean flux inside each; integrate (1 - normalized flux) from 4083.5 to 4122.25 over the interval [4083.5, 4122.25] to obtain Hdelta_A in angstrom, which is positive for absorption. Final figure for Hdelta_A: 4.65 angstrom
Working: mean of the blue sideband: 0.668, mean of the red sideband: 0.671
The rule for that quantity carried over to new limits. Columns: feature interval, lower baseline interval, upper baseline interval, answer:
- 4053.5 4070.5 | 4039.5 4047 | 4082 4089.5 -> 0.8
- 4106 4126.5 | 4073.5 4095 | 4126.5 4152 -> 1.7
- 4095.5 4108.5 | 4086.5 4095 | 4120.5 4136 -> 1.5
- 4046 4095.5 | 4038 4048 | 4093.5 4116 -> -1.4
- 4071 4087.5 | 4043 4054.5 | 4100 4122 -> -1.4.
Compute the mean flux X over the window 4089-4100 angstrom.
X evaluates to 0.579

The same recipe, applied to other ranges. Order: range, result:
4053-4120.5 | 0.624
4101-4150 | 0.625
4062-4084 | 0.68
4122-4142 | 0.672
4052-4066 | 0.644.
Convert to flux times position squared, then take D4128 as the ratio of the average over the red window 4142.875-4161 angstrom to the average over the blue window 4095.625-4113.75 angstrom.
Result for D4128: 1.21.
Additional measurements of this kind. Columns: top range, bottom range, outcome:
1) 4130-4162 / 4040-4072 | 1.05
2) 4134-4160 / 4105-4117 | 1.16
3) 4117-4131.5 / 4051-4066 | 1.02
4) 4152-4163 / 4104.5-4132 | 1.14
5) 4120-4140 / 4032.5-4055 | 1.01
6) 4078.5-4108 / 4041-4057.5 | 0.92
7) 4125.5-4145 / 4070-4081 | 1.03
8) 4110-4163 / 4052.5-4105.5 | 1.07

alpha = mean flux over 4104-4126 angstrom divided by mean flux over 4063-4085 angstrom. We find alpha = 0.87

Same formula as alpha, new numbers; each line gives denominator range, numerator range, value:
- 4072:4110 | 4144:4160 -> 1.07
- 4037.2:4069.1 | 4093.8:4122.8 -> 0.86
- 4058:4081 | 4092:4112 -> 0.82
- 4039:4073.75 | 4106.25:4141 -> 0.95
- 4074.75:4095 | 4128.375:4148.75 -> 1.03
